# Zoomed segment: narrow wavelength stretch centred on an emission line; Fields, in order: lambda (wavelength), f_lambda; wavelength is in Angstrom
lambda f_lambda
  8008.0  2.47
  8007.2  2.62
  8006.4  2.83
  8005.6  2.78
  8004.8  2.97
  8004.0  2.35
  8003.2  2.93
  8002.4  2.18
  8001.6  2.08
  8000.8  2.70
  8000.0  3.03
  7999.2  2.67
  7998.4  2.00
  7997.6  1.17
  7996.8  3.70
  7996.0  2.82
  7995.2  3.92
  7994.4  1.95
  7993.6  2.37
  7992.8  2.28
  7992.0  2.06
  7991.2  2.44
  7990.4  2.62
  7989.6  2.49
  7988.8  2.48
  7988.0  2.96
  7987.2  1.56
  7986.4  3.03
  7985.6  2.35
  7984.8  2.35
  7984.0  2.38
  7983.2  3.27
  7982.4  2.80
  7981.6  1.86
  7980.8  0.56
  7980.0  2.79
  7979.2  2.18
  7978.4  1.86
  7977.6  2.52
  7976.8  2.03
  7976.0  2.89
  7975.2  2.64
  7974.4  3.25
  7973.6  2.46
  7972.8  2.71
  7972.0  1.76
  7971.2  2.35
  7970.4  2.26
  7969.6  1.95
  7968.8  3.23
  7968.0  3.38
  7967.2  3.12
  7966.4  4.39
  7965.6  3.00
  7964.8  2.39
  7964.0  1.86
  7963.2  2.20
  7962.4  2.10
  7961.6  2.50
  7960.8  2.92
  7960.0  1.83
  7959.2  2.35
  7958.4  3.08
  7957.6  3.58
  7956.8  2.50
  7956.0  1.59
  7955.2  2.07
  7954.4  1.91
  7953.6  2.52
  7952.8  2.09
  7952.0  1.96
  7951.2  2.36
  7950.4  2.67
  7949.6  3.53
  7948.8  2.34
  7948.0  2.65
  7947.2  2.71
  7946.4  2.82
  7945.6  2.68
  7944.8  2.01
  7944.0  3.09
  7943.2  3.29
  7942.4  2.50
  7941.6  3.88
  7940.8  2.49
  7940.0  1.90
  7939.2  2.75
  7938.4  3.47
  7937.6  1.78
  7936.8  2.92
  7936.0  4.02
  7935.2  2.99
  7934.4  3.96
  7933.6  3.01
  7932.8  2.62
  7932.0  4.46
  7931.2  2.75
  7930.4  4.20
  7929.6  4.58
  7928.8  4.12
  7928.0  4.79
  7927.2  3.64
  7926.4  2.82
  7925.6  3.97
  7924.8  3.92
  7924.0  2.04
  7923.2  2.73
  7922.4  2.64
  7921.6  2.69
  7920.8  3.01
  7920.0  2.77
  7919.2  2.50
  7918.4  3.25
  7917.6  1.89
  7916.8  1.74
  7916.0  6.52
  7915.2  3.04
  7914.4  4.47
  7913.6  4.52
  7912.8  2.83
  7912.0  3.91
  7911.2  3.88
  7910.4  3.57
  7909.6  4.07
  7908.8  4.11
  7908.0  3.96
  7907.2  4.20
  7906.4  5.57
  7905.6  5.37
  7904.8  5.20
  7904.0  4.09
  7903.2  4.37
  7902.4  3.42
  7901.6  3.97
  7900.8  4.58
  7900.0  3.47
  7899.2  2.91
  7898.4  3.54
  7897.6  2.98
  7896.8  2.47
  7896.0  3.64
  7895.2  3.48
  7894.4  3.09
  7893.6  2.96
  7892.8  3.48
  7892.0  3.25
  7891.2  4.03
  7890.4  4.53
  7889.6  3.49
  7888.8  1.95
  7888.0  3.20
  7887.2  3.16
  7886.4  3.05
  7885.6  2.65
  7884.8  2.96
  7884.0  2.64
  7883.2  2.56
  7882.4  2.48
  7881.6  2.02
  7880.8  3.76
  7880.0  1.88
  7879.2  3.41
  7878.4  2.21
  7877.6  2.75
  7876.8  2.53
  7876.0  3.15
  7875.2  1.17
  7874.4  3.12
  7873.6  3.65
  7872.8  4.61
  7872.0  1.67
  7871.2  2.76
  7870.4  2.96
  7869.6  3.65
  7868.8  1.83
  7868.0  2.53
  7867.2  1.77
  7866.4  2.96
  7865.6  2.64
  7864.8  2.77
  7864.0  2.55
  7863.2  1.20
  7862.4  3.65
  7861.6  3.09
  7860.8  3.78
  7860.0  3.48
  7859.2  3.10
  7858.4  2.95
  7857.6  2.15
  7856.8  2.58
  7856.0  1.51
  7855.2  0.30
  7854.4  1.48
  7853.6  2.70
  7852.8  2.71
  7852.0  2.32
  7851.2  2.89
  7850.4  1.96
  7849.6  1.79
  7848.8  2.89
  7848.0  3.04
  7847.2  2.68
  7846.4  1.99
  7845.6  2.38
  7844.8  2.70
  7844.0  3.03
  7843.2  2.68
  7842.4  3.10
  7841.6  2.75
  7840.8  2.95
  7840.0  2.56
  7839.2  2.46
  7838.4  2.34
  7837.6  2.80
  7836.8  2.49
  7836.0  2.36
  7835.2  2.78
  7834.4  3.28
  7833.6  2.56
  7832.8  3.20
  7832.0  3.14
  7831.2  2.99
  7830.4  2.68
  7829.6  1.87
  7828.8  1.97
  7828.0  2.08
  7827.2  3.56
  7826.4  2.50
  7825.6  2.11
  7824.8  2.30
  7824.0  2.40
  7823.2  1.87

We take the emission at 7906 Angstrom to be H-alpha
